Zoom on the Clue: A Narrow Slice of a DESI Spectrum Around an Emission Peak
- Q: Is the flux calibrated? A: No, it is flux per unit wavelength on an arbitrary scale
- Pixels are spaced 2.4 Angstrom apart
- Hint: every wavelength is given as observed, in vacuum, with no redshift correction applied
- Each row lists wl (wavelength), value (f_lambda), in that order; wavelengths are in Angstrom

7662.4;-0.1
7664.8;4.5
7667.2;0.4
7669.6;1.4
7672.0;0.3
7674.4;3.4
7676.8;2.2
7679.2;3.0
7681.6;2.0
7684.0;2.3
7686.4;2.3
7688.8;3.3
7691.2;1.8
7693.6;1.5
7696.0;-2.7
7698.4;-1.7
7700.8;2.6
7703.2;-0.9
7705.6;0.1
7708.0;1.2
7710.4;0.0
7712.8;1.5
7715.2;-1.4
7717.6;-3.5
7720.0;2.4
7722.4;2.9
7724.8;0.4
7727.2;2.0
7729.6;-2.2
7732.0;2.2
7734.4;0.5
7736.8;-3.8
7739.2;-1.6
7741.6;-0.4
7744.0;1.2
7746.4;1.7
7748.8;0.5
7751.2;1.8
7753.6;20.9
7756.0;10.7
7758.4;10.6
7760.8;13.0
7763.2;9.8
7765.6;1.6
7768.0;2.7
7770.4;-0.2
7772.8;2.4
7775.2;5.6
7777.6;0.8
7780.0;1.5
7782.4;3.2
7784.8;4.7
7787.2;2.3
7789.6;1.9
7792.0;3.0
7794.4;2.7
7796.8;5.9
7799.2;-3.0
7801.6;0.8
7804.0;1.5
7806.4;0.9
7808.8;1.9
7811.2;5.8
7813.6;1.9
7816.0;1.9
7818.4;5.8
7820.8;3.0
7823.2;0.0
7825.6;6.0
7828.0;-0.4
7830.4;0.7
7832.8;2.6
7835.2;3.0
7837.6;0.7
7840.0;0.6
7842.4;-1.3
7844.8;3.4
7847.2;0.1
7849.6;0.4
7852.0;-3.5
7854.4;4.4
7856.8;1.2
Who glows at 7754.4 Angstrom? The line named [O II]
